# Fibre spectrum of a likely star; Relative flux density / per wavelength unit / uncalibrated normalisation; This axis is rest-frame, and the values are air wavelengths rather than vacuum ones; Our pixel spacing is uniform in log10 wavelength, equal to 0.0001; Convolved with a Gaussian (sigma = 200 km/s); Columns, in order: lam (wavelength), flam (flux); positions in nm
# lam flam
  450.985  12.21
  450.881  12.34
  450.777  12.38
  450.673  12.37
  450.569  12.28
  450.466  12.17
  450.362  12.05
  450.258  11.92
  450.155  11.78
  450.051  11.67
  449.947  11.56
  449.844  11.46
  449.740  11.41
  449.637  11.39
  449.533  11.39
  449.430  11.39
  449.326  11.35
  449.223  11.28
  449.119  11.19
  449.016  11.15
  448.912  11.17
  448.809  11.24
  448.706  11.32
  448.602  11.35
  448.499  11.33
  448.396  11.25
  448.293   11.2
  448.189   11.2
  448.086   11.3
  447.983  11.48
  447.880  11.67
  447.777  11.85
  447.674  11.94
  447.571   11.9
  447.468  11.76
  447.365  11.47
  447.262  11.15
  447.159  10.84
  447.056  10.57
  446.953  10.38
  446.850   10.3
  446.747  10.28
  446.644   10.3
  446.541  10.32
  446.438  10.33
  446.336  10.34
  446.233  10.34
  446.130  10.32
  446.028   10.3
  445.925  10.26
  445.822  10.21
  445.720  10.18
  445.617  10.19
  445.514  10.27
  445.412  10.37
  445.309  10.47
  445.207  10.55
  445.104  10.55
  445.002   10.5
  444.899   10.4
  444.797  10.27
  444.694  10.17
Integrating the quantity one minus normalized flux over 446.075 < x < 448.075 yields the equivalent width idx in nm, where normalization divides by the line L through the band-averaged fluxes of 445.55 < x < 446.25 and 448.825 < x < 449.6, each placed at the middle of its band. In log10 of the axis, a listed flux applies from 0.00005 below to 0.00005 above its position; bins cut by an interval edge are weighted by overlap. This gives -0.059 nm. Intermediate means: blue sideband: 10.2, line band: 10.9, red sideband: 11.3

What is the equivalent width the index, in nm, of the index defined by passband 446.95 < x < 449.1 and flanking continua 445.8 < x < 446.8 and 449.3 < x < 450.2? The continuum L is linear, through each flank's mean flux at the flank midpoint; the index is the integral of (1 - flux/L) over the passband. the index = -0.09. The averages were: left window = 10.3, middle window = 11.3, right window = 11.5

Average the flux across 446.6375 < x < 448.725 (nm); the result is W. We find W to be 11.2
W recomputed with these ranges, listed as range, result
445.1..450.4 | 11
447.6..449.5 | 11.4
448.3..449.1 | 11.3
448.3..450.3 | 11.4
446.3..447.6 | 10.8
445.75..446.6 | 10.3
